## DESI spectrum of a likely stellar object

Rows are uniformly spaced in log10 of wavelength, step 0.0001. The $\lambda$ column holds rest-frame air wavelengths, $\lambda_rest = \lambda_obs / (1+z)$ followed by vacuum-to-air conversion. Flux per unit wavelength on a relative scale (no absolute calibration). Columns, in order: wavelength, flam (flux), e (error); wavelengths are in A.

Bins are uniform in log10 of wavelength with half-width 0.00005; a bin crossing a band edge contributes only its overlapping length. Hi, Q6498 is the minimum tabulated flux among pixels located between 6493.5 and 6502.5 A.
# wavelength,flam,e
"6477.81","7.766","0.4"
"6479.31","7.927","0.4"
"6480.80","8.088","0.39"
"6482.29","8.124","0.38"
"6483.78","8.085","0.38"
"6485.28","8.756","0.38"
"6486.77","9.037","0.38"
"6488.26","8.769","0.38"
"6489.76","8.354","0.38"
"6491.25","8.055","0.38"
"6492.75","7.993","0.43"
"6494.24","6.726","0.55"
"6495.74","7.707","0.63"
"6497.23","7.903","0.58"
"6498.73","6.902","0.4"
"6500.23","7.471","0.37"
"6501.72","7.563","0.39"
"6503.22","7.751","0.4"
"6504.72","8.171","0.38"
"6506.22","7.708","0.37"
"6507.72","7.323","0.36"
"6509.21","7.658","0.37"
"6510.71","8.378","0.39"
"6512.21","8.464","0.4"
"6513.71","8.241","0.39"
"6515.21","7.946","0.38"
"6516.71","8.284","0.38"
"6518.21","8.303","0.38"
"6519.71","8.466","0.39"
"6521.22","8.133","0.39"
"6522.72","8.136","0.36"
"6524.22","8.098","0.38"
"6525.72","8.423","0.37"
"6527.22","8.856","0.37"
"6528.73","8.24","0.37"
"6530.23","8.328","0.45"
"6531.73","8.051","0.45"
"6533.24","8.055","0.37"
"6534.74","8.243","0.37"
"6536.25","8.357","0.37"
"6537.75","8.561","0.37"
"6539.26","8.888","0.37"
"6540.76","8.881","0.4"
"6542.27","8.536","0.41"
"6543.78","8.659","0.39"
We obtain 6.726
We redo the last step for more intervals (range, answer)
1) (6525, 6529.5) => 8.24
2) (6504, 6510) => 7.323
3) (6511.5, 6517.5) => 7.946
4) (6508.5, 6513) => 7.658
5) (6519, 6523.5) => 8.133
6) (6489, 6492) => 8.055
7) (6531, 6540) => 8.051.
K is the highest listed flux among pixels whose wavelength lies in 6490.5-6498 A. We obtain 8.055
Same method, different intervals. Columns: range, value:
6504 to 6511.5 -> 8.378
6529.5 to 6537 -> 8.357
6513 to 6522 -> 8.466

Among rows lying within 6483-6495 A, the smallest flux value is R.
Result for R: 6.726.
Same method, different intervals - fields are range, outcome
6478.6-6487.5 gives 7.927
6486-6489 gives 8.769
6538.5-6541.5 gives 8.881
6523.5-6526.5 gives 8.098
